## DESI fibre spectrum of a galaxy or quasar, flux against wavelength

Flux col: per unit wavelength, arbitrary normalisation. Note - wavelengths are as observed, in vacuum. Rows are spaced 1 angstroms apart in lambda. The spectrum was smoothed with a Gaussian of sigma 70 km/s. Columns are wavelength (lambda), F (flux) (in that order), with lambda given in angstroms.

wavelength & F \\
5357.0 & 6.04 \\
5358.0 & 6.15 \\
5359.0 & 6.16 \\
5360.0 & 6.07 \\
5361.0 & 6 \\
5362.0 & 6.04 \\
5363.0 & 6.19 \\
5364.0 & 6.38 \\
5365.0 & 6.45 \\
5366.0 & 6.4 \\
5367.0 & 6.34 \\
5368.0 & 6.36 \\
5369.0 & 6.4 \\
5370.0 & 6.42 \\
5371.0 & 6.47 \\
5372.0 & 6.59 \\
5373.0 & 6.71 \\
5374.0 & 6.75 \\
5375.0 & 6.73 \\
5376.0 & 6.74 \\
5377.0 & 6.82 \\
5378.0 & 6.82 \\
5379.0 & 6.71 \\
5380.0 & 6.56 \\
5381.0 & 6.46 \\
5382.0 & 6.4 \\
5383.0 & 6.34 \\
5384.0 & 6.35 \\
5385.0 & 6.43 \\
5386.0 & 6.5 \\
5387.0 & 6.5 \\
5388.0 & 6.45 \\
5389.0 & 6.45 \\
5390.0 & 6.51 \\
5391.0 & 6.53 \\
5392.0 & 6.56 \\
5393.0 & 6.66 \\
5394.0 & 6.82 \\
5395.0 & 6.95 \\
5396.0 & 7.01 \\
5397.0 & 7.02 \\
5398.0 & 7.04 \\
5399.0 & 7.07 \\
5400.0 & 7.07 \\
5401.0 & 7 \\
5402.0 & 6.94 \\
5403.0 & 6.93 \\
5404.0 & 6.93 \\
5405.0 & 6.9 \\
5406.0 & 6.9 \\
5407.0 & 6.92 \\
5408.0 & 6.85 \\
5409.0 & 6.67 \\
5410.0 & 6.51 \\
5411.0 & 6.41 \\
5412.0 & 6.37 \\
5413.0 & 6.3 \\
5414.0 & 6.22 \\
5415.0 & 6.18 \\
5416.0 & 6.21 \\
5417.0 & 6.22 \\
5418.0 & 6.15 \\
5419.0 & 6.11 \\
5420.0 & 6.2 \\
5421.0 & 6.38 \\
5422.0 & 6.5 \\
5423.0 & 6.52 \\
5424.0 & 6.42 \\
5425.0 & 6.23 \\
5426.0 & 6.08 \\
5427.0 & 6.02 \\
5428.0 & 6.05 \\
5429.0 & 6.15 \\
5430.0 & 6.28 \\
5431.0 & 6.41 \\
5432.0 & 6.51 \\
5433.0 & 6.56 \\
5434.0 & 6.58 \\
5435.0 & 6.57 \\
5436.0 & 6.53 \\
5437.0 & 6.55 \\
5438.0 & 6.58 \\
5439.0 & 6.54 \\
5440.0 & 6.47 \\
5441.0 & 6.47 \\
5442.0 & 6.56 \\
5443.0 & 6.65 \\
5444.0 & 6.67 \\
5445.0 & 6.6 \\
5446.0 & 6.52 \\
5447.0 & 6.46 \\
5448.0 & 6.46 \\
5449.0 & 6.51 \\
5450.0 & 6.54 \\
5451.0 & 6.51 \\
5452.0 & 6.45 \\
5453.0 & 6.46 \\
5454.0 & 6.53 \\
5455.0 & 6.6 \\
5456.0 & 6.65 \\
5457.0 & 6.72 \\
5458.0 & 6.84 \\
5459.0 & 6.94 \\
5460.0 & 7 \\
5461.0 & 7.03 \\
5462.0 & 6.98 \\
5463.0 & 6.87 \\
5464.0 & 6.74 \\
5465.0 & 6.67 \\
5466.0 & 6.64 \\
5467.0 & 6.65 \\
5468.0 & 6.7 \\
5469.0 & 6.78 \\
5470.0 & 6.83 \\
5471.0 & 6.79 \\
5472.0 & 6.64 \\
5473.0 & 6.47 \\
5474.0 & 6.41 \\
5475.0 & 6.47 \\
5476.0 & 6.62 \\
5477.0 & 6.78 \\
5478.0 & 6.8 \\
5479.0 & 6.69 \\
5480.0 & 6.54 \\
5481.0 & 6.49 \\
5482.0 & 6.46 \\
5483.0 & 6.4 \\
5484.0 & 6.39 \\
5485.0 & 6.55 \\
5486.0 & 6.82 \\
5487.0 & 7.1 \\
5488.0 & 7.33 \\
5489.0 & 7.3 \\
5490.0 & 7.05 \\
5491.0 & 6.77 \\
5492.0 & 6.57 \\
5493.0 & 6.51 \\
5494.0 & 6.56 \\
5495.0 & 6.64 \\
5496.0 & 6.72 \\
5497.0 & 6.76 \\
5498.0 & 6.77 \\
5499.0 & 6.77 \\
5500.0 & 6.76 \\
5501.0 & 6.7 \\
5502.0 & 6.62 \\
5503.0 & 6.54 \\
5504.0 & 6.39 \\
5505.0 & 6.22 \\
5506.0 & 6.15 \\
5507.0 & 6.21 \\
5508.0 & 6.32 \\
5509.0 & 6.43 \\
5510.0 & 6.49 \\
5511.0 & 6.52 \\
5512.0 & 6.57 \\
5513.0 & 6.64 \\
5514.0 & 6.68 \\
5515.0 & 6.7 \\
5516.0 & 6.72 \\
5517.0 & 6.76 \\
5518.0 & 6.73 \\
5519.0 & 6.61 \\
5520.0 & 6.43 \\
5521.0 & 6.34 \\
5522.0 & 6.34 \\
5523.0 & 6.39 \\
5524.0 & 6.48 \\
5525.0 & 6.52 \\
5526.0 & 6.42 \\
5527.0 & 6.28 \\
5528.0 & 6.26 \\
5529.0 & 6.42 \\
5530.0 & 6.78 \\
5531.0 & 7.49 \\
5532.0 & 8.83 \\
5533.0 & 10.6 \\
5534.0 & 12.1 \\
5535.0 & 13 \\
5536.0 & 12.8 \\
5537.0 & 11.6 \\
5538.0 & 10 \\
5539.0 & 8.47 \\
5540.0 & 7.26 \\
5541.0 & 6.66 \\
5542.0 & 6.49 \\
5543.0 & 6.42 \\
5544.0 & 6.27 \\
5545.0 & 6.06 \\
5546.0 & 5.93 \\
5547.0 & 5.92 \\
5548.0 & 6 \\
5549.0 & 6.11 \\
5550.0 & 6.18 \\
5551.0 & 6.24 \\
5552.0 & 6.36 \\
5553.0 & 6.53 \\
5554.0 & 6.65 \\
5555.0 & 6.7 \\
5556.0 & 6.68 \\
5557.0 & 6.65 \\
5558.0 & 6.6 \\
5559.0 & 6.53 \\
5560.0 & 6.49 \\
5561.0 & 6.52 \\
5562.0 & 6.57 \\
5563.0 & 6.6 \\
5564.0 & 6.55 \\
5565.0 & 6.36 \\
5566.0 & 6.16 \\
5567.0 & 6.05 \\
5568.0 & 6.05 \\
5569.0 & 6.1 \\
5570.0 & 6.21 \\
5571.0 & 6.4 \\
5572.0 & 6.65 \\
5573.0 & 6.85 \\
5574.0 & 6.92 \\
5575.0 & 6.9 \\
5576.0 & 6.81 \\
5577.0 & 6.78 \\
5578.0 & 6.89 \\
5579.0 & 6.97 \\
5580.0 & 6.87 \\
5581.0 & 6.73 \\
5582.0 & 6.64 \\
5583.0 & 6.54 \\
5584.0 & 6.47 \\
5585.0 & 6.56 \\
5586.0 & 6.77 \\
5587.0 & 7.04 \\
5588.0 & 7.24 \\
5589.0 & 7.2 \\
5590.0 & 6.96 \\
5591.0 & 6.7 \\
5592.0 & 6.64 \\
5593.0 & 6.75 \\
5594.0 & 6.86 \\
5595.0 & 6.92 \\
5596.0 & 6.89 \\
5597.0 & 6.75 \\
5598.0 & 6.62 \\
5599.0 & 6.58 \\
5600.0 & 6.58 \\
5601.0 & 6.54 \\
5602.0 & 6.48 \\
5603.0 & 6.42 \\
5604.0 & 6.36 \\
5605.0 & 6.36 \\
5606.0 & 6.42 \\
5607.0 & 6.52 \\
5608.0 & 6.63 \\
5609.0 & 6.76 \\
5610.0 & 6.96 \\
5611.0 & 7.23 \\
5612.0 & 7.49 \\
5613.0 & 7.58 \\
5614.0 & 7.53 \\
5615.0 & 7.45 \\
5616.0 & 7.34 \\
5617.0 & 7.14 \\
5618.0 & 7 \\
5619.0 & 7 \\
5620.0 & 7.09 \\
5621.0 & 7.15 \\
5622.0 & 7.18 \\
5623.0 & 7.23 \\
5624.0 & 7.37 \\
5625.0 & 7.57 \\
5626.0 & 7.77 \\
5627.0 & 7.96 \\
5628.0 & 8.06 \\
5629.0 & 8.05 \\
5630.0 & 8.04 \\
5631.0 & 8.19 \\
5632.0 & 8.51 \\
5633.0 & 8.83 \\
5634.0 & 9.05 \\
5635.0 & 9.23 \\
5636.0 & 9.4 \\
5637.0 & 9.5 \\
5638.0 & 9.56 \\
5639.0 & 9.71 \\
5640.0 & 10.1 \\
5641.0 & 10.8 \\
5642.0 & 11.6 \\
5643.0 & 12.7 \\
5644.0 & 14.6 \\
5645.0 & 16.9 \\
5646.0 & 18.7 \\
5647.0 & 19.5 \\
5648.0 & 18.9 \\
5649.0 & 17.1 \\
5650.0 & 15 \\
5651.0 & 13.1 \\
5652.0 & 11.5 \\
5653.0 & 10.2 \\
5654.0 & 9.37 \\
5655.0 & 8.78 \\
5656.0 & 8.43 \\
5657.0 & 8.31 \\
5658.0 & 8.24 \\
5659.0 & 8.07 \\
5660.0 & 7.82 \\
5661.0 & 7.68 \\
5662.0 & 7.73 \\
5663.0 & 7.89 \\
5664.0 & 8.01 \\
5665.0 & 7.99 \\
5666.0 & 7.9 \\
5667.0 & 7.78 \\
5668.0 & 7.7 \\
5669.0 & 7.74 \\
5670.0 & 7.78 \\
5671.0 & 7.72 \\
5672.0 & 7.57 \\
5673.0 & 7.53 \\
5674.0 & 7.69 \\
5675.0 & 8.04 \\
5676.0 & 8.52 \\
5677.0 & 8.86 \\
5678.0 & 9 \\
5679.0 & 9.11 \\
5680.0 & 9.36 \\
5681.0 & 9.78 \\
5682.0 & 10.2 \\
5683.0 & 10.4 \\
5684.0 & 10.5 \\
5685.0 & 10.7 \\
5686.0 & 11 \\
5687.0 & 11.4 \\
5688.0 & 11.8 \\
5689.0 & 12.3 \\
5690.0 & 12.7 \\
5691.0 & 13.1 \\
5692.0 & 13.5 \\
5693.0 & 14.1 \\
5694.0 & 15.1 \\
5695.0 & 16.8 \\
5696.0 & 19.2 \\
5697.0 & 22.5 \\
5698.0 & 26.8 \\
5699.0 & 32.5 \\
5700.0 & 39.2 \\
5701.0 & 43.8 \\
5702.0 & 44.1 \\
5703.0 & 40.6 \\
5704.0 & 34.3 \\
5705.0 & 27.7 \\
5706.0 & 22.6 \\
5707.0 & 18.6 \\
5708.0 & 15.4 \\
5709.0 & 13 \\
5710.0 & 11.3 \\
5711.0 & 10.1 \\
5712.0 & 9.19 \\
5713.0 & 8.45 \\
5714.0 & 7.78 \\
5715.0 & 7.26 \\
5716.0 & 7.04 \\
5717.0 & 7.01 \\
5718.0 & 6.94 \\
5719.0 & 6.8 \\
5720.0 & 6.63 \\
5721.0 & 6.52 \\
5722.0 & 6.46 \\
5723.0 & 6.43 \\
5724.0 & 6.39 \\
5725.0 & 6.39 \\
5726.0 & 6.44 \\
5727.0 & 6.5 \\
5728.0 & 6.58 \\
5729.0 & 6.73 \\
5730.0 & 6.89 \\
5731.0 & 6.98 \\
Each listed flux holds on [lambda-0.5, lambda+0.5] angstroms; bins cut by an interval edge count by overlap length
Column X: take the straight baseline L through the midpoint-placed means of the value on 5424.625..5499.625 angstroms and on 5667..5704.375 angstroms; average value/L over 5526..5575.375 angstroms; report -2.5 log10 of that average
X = 0.38 mag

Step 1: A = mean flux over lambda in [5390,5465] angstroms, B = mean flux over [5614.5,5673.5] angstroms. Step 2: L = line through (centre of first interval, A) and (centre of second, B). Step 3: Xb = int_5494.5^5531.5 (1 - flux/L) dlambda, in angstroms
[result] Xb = 5.68 angstroms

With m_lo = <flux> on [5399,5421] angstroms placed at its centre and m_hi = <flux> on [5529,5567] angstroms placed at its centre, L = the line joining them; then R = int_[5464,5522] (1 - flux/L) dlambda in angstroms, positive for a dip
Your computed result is 3.64 angstroms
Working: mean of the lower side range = 6.58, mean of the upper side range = 7.41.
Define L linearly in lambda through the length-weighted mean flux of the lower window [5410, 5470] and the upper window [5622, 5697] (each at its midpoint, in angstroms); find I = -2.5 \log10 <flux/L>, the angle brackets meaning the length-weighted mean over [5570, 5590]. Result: 0.31 mag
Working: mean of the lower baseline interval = 6.5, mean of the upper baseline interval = 10.4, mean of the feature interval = 6.79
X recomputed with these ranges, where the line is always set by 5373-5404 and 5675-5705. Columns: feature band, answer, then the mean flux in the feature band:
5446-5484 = 0.40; 6.65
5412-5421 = 0.24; 6.22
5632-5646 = 0.42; 11.1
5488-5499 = 0.50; 6.79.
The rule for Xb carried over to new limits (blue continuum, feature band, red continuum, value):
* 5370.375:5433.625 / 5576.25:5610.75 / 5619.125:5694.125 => 9.1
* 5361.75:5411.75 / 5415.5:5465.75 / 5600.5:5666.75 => 4.8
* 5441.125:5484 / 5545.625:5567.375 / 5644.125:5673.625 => 5.3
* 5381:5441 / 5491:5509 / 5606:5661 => 2.8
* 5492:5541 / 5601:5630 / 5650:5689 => 4.5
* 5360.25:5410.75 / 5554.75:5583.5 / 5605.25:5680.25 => 6.3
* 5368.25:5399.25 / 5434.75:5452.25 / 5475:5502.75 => 0.4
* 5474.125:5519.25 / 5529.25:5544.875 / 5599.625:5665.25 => -3.2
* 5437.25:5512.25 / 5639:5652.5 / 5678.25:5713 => 1.1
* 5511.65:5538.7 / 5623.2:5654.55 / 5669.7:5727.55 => 2.0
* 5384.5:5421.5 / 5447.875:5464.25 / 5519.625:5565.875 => 0.4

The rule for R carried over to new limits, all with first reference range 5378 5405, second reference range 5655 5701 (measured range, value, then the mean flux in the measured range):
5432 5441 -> 1.2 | 6.54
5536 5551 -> 3.5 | 7.26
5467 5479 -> 2.3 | 6.66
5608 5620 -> 4.0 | 7.2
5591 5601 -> 3.6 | 6.72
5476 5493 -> 3.4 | 6.74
